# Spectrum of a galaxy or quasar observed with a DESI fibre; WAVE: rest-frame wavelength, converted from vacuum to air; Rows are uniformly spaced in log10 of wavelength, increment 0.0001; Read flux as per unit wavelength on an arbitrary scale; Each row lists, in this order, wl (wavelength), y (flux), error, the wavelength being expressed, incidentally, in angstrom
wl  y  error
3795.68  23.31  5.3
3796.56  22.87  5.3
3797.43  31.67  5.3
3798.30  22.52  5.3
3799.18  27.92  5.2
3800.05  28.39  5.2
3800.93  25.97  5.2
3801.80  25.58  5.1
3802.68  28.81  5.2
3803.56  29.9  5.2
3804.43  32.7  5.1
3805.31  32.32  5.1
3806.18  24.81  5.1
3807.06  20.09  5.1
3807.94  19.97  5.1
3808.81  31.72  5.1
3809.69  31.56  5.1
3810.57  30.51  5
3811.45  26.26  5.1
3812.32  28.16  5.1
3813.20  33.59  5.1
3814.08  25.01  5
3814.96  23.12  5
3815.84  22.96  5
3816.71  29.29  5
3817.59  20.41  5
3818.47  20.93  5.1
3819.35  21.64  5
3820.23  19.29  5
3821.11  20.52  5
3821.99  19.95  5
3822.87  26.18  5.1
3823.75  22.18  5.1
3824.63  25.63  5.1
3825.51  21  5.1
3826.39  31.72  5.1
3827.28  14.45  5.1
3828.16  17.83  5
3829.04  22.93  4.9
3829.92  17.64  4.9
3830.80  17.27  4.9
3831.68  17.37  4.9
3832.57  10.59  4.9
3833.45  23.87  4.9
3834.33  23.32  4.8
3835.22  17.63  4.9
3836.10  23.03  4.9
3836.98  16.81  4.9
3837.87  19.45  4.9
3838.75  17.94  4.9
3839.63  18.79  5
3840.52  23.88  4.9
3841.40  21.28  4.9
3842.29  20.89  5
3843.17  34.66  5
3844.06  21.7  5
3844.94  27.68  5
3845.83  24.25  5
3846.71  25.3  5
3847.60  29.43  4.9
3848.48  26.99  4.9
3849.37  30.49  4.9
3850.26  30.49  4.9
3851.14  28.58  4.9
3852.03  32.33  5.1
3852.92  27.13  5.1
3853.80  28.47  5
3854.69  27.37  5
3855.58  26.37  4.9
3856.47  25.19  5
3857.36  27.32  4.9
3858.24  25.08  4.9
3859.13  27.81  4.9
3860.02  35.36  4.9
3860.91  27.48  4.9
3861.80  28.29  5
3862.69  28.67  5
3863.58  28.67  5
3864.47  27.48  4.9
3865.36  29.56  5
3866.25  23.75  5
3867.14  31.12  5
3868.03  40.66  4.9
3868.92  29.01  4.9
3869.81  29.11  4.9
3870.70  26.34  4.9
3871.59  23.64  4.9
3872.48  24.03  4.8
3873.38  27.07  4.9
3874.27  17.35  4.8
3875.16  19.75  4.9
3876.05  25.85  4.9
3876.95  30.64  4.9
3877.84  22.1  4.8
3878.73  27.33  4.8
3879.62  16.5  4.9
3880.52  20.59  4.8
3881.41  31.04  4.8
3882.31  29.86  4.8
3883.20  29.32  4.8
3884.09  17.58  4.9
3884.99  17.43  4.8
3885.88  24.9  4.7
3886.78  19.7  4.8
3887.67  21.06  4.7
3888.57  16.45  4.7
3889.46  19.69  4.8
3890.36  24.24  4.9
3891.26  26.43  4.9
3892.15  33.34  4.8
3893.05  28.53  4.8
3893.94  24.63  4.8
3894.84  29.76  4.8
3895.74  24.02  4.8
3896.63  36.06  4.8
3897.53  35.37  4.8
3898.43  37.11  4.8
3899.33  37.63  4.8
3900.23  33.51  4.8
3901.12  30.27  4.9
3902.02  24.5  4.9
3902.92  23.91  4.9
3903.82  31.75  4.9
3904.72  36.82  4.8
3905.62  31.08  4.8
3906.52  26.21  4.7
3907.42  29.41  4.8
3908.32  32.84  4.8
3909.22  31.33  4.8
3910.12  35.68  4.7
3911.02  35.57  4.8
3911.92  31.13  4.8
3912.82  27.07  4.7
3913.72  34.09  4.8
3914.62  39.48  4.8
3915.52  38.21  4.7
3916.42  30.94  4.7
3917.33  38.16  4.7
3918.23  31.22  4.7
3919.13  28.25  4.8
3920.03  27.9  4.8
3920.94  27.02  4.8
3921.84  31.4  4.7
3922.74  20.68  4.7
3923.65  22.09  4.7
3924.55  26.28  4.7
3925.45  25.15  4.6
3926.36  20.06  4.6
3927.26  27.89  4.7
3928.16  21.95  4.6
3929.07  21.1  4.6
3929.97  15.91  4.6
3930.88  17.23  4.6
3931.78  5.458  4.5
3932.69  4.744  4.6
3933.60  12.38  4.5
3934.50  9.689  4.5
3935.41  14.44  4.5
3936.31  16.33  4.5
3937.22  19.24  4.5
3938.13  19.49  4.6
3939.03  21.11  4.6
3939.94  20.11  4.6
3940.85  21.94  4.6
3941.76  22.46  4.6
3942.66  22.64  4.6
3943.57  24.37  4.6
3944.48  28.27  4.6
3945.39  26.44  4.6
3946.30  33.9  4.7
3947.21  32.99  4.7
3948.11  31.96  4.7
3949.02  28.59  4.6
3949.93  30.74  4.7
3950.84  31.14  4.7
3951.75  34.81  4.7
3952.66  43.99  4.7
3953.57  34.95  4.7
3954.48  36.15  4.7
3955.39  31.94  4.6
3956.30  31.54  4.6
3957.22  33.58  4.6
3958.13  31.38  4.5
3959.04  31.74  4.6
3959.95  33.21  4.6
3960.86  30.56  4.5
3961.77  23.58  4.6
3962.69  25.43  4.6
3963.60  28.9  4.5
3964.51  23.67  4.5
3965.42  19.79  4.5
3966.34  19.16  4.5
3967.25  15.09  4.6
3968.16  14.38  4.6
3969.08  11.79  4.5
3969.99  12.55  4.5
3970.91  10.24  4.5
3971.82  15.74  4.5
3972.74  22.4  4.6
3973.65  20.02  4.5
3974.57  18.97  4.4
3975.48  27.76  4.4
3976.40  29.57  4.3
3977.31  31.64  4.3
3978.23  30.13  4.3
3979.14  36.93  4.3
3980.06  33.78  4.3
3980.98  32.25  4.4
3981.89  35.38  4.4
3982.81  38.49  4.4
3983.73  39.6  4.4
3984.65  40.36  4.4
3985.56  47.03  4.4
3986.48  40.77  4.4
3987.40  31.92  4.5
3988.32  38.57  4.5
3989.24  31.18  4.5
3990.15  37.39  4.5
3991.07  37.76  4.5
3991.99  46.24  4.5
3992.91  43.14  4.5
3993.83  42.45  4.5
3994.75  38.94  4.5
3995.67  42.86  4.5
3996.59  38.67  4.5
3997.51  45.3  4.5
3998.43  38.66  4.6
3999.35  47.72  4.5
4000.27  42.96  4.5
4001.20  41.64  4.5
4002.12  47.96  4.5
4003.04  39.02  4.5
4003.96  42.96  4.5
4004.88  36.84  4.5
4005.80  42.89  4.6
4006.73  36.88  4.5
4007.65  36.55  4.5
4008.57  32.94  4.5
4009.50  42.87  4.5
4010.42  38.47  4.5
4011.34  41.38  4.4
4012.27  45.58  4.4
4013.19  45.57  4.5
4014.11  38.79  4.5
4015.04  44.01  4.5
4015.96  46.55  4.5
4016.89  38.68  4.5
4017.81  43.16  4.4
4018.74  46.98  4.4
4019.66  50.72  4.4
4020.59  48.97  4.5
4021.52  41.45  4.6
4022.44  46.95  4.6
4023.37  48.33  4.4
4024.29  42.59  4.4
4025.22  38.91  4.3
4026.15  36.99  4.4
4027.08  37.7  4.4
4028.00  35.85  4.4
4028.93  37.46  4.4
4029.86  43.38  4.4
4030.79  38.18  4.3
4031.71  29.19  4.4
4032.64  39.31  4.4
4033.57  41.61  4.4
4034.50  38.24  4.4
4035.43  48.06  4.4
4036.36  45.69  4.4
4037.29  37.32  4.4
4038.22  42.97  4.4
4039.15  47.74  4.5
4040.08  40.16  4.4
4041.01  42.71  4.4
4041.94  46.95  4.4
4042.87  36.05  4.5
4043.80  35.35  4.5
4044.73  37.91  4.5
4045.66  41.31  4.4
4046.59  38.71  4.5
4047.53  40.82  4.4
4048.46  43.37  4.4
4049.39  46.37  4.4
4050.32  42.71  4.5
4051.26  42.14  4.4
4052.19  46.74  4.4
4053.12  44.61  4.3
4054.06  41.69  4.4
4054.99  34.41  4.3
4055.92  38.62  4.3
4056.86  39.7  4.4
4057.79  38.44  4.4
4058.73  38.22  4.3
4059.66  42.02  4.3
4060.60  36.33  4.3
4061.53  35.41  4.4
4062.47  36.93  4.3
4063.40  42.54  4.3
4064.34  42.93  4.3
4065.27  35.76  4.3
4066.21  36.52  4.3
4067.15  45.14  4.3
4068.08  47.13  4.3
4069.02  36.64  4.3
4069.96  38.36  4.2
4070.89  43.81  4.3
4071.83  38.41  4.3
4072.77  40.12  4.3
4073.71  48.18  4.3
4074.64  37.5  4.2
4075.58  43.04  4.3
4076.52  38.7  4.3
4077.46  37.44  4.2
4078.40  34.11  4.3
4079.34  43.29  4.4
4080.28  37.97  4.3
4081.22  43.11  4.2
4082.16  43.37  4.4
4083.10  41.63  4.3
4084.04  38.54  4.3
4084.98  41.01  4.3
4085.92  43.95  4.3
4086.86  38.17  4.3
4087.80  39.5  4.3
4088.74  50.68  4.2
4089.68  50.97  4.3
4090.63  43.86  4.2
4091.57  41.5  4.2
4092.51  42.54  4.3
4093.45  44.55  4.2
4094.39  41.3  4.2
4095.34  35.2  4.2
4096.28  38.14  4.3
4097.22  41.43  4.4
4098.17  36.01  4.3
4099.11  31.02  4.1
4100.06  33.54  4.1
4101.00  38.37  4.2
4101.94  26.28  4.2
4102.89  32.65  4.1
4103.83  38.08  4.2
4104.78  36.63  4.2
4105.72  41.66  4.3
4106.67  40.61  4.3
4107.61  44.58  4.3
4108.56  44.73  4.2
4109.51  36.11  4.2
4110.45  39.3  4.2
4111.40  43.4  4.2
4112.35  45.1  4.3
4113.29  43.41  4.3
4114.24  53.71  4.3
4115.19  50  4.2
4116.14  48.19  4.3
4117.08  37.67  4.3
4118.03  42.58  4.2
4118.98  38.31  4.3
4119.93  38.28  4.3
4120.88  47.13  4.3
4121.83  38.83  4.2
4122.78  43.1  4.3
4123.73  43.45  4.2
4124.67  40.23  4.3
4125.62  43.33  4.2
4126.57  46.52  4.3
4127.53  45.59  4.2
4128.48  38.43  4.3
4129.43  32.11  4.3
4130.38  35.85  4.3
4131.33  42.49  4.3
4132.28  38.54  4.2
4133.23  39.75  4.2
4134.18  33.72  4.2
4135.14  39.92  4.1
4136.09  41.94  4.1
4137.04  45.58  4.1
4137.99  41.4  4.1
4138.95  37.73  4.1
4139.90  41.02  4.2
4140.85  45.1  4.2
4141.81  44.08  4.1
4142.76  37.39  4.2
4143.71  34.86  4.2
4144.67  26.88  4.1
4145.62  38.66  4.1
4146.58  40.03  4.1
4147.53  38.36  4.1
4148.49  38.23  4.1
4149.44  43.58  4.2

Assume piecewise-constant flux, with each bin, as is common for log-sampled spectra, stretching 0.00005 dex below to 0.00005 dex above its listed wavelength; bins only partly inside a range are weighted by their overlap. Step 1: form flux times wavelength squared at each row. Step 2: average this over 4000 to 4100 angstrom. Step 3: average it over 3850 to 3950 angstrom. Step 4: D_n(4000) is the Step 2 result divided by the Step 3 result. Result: 1.67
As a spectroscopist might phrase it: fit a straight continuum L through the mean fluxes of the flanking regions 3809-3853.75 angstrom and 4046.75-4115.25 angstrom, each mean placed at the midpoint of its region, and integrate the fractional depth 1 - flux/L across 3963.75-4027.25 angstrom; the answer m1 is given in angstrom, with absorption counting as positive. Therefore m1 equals -1.90 angstrom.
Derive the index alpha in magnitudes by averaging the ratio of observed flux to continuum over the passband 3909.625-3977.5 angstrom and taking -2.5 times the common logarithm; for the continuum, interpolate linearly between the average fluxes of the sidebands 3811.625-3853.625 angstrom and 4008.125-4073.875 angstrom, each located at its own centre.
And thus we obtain 0.28 mag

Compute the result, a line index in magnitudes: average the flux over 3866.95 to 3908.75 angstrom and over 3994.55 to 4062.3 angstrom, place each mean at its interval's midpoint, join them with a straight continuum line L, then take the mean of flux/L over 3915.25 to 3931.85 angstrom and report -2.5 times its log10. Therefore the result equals 0.20 mag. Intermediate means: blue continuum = 27.1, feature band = 25.4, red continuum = 41.3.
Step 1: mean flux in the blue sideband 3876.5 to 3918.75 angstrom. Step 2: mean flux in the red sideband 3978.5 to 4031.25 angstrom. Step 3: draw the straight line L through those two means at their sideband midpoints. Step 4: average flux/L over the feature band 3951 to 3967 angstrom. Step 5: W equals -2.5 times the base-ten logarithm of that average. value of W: 0.182 mag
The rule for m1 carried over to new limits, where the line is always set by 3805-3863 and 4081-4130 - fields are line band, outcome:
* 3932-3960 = 4.83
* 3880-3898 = 1.57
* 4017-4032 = -2.33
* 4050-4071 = -1.02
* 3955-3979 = 6.20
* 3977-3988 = -0.98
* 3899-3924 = -1.51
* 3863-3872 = -0.81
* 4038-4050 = -1.35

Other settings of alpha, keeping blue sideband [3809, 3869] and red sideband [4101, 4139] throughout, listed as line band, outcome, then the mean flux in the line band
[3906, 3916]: -0.130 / 32.8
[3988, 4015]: -0.192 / 40.8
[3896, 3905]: -0.140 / 32.4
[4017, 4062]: -0.136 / 41.2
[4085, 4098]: -0.078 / 42.2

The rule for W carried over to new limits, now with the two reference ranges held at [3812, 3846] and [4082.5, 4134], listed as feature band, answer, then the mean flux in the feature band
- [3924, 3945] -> 0.462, 19.1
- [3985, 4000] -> -0.221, 40.6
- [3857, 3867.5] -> -0.166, 28.4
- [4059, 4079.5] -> -0.047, 40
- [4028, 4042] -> -0.140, 40.9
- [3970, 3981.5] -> 0.255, 25.3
